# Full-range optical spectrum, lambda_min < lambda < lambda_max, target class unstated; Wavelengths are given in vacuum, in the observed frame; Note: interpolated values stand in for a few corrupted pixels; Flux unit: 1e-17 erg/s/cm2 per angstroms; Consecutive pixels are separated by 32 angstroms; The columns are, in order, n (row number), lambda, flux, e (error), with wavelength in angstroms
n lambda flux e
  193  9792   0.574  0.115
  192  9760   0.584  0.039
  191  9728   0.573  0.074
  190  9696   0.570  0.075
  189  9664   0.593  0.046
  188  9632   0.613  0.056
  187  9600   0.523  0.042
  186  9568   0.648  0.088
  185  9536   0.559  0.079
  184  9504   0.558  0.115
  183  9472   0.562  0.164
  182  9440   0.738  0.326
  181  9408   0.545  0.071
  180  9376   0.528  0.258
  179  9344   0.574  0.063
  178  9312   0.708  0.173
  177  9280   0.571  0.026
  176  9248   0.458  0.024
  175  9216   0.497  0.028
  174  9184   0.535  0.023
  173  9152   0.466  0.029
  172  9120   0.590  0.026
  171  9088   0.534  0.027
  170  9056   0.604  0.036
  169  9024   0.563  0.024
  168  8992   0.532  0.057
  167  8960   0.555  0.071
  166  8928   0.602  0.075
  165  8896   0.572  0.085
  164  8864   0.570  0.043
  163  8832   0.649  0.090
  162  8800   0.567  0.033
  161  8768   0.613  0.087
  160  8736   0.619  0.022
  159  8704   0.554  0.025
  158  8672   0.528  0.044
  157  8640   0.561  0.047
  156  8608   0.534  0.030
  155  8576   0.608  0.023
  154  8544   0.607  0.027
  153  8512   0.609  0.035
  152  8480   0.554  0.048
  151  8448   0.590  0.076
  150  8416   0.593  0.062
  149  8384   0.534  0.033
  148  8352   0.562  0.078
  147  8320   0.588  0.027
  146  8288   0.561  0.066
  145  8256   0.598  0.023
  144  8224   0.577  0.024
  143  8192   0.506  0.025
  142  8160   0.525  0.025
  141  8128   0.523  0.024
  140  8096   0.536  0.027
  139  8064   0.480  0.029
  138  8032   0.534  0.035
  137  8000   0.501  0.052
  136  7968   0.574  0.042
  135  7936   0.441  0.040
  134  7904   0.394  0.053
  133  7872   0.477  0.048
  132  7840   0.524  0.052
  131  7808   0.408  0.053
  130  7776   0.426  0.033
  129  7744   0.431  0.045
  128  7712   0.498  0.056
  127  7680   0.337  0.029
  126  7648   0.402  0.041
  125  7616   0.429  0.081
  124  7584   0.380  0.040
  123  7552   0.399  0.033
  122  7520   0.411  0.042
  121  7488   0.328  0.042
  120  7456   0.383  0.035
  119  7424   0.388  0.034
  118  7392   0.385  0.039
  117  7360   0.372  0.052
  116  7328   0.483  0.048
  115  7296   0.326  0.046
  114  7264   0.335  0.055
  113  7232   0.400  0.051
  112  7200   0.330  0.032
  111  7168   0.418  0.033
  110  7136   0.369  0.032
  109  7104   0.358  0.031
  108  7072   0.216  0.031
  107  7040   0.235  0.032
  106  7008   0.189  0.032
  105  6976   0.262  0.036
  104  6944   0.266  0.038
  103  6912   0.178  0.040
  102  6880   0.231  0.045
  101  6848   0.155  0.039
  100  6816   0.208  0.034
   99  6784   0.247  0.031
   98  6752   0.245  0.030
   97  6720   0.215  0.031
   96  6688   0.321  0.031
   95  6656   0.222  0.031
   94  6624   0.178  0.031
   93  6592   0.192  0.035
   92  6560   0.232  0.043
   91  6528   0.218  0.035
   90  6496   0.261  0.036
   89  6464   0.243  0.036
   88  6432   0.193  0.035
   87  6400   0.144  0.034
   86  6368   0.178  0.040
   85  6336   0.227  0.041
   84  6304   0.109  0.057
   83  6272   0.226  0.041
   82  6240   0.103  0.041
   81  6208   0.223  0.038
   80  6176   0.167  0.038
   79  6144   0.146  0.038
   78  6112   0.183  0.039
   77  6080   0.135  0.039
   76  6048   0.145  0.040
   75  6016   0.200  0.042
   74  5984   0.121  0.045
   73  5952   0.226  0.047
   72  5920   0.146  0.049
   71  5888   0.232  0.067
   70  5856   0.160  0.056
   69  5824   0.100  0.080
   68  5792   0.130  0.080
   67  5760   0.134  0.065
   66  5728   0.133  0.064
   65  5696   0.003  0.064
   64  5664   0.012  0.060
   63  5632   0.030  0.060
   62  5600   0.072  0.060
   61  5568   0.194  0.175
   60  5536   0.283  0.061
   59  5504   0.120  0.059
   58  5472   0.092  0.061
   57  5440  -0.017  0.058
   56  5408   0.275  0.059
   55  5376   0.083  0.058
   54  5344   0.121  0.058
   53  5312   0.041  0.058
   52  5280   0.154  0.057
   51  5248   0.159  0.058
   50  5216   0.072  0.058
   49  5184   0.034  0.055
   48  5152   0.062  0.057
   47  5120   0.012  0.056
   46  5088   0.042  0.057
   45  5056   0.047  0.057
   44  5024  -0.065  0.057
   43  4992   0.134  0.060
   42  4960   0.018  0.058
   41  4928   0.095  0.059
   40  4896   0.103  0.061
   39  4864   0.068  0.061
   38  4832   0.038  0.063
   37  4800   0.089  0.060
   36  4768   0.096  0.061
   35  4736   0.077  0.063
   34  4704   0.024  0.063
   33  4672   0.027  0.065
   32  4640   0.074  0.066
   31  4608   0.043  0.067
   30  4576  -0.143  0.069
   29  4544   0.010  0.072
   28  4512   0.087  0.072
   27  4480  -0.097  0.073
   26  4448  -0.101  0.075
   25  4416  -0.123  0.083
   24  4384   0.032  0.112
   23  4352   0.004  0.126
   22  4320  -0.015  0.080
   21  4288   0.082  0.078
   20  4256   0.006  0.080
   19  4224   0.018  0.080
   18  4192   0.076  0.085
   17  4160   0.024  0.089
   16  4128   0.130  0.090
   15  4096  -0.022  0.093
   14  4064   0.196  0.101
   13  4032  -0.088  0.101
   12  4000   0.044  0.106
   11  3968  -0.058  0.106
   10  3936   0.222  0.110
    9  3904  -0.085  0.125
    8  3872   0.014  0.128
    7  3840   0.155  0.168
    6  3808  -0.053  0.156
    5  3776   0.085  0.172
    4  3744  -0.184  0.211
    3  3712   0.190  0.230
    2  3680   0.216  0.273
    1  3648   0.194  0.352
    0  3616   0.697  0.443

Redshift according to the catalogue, 0.78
